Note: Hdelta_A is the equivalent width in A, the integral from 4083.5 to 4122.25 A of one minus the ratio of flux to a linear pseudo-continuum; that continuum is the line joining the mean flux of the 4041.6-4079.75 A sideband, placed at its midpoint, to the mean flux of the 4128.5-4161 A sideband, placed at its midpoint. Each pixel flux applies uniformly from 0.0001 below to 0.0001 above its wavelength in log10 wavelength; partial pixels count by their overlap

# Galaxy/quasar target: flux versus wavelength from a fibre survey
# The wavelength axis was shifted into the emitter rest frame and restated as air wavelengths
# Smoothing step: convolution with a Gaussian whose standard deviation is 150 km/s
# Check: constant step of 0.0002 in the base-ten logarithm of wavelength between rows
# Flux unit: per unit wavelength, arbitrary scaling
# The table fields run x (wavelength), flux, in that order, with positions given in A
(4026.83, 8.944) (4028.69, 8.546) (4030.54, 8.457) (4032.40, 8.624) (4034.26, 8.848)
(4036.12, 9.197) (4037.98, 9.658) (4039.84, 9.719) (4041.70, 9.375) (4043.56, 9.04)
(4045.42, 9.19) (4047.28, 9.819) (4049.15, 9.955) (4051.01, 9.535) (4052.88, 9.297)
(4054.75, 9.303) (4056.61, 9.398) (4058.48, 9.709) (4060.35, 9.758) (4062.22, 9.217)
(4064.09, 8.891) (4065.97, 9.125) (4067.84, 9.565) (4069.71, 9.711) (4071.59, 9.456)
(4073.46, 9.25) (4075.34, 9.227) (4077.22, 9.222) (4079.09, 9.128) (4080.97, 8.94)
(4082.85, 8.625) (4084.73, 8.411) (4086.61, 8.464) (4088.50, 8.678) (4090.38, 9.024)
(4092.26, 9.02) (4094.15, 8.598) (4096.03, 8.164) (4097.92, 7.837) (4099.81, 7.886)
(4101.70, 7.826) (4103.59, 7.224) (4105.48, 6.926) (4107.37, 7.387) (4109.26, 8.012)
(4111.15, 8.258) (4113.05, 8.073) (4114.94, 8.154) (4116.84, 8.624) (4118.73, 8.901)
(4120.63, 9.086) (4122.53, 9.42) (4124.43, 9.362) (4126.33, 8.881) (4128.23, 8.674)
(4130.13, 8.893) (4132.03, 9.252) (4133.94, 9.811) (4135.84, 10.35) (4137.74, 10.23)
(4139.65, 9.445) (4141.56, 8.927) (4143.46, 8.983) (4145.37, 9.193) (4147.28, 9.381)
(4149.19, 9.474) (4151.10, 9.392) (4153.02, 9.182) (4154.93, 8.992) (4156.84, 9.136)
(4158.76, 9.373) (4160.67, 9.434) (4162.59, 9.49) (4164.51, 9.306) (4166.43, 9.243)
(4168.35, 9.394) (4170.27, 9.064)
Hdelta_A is 4.7 A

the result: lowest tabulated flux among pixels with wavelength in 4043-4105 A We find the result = 7.224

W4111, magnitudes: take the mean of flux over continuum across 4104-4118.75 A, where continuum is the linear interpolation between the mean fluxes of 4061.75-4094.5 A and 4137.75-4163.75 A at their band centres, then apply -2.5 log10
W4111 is 0.15 mag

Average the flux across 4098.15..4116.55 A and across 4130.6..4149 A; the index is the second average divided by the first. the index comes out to 1.2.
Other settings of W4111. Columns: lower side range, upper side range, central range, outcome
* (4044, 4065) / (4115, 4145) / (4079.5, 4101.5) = 0.103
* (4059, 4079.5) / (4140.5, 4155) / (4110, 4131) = 0.060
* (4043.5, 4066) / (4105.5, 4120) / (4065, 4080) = -0.036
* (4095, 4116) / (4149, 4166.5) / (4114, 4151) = -0.079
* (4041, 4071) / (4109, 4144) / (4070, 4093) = 0.038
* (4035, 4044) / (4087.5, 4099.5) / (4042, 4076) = -0.039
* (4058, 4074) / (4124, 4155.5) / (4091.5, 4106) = 0.179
